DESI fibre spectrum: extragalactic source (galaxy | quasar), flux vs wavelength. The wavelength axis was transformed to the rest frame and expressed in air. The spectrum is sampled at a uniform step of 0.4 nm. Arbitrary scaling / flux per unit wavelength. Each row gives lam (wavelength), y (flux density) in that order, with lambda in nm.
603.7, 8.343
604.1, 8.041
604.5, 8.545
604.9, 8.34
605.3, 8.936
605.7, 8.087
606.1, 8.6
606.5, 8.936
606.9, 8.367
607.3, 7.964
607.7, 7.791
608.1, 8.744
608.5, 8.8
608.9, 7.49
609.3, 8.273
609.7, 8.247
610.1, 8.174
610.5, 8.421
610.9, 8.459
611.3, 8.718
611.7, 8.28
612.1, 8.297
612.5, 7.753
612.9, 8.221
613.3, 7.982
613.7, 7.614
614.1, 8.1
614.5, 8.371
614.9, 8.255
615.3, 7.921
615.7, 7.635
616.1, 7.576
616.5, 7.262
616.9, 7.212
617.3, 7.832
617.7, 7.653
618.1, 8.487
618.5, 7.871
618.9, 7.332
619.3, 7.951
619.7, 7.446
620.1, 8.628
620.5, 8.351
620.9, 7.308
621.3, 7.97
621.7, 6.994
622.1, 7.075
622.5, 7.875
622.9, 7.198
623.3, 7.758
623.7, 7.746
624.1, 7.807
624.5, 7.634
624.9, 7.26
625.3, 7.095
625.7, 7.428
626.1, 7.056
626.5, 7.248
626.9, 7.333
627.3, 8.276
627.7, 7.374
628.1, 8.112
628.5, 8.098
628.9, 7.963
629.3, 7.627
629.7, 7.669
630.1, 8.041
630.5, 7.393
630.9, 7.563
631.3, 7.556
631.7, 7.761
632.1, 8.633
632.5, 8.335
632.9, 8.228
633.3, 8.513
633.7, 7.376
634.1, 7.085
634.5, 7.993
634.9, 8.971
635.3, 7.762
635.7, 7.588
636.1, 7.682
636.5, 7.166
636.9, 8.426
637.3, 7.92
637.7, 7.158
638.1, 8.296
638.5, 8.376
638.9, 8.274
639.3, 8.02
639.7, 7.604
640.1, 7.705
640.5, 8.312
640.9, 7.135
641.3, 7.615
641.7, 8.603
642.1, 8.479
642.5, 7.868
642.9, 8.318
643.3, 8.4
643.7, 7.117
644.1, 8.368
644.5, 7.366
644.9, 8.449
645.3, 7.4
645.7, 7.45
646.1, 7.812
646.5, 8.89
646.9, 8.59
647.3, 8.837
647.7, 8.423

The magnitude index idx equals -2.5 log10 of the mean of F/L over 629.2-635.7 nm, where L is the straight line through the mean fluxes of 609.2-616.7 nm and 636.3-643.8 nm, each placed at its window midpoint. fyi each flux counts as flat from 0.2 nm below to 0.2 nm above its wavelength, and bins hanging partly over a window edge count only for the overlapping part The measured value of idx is 0.011 mag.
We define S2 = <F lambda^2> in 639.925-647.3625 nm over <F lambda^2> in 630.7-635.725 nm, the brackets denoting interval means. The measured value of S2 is 1.04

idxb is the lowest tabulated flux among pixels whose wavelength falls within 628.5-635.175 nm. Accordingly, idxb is 7.085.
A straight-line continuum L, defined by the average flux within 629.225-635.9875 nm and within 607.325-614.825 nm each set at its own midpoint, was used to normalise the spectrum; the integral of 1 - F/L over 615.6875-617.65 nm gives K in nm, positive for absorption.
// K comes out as 0.15 nm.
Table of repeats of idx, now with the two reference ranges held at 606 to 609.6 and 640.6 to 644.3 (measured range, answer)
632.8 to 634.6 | 0.037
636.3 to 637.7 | 0.042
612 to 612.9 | 0.032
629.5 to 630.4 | 0.042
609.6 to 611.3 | -0.011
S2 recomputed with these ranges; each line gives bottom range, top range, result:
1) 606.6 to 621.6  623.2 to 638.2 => 1.02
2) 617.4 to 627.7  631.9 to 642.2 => 1.09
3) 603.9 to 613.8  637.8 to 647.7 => 1.08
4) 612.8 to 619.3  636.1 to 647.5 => 1.11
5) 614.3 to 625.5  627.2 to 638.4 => 1.07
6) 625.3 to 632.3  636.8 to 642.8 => 1.07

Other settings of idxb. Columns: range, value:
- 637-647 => 7.117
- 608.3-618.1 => 7.212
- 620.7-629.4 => 6.994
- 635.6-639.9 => 7.158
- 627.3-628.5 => 7.374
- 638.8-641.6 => 7.135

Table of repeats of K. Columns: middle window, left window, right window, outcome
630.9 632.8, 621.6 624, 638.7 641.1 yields -0.09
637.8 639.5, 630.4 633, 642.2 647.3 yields -0.04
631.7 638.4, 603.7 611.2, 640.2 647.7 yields 0.15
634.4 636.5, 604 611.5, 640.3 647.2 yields 0.05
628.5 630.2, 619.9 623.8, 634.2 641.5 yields -0.01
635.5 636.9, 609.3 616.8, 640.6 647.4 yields 0.07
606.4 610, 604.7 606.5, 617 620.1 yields 0.06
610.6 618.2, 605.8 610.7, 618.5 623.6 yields 0.02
